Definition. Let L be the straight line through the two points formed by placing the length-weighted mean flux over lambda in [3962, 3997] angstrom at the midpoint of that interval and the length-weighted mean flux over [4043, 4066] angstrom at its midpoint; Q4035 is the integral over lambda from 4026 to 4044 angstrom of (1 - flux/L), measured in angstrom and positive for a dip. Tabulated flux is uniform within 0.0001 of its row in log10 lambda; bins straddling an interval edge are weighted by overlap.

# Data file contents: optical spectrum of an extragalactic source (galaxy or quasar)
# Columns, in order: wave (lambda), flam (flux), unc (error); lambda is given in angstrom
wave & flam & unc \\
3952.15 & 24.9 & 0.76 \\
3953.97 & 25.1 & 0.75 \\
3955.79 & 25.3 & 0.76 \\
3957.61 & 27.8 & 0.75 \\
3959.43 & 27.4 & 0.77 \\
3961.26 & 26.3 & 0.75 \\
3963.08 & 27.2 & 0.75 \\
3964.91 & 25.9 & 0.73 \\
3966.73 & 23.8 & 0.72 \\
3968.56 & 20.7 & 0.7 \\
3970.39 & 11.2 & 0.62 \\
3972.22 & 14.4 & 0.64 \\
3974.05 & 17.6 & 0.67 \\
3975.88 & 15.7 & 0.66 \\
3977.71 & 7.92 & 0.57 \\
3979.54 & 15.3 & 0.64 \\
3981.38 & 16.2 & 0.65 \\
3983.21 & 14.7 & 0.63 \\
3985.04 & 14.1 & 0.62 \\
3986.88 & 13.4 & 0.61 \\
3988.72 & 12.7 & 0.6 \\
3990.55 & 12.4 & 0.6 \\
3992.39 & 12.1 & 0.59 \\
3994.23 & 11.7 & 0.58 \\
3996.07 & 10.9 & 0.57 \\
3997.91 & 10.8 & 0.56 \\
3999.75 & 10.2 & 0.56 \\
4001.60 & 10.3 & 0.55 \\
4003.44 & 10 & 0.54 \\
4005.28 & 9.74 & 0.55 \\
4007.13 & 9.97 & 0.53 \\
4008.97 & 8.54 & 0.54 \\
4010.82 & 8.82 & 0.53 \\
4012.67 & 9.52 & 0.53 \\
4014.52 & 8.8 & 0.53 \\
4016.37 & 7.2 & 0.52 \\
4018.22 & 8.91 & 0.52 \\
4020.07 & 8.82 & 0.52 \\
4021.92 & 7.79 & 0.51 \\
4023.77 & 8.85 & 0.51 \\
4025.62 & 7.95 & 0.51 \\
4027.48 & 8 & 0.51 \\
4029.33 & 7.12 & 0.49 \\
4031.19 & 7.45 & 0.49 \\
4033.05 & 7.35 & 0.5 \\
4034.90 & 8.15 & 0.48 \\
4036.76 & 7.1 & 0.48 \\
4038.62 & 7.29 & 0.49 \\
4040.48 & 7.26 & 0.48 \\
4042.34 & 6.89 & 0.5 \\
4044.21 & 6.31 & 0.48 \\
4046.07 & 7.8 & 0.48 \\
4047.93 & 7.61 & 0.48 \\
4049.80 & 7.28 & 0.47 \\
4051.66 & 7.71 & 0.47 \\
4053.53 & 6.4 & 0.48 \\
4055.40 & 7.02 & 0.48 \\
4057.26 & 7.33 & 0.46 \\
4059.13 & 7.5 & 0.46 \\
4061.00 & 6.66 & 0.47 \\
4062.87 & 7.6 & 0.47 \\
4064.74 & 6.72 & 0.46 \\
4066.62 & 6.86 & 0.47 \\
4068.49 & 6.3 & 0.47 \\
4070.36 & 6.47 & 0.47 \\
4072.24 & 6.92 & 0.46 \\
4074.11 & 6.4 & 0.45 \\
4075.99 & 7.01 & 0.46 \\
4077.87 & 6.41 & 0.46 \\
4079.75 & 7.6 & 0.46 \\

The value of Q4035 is 3.8 angstrom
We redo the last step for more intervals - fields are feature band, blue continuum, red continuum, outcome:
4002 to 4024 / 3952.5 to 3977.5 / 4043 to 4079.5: 8.35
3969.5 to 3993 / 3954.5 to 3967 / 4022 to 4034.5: 7.88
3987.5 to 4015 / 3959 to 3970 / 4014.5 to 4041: 7.93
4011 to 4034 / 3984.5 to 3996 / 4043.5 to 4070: 4.02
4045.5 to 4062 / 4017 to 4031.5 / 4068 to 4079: -0.06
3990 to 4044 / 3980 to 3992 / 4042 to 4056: 8.52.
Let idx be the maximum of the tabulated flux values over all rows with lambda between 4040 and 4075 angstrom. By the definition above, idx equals 7.8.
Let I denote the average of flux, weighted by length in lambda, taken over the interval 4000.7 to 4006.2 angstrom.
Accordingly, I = 10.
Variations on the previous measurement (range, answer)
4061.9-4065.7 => 7.14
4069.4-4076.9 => 6.7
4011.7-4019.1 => 8.6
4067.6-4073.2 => 6.57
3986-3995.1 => 12.5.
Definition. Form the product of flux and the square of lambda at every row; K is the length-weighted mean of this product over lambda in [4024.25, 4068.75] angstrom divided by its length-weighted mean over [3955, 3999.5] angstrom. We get 0.4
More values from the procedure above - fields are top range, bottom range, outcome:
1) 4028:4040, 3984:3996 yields 0.60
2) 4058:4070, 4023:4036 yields 0.90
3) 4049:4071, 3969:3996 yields 0.54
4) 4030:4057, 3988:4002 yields 0.65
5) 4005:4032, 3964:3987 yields 0.53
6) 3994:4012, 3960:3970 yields 0.42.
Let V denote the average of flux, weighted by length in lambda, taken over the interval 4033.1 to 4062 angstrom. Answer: 7.23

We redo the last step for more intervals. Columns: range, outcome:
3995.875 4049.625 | 8.41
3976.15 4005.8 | 12.1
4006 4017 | 8.86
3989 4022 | 9.91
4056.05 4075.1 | 6.88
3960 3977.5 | 19.9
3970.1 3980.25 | 13.8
